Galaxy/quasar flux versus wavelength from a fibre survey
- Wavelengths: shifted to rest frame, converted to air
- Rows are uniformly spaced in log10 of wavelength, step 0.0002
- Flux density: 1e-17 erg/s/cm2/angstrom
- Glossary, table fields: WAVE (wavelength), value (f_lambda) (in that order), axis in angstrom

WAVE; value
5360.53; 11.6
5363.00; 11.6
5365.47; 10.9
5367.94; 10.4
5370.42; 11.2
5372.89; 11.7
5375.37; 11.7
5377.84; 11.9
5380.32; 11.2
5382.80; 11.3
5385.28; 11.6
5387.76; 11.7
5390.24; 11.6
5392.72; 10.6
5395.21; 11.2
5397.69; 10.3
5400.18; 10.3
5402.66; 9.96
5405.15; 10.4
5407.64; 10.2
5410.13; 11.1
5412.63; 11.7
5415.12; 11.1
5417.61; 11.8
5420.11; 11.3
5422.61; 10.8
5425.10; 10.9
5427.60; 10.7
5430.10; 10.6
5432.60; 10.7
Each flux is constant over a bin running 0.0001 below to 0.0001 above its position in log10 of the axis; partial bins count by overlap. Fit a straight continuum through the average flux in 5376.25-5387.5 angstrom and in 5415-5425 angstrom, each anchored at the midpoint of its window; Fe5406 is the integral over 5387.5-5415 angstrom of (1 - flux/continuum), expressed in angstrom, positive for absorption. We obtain 1.4 angstrom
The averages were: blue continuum 11.5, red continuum 11.2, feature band 10.8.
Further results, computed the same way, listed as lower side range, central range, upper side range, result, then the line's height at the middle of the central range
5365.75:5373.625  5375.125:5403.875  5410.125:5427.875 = 0.02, 11.1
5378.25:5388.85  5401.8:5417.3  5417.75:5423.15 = 0.64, 11.3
